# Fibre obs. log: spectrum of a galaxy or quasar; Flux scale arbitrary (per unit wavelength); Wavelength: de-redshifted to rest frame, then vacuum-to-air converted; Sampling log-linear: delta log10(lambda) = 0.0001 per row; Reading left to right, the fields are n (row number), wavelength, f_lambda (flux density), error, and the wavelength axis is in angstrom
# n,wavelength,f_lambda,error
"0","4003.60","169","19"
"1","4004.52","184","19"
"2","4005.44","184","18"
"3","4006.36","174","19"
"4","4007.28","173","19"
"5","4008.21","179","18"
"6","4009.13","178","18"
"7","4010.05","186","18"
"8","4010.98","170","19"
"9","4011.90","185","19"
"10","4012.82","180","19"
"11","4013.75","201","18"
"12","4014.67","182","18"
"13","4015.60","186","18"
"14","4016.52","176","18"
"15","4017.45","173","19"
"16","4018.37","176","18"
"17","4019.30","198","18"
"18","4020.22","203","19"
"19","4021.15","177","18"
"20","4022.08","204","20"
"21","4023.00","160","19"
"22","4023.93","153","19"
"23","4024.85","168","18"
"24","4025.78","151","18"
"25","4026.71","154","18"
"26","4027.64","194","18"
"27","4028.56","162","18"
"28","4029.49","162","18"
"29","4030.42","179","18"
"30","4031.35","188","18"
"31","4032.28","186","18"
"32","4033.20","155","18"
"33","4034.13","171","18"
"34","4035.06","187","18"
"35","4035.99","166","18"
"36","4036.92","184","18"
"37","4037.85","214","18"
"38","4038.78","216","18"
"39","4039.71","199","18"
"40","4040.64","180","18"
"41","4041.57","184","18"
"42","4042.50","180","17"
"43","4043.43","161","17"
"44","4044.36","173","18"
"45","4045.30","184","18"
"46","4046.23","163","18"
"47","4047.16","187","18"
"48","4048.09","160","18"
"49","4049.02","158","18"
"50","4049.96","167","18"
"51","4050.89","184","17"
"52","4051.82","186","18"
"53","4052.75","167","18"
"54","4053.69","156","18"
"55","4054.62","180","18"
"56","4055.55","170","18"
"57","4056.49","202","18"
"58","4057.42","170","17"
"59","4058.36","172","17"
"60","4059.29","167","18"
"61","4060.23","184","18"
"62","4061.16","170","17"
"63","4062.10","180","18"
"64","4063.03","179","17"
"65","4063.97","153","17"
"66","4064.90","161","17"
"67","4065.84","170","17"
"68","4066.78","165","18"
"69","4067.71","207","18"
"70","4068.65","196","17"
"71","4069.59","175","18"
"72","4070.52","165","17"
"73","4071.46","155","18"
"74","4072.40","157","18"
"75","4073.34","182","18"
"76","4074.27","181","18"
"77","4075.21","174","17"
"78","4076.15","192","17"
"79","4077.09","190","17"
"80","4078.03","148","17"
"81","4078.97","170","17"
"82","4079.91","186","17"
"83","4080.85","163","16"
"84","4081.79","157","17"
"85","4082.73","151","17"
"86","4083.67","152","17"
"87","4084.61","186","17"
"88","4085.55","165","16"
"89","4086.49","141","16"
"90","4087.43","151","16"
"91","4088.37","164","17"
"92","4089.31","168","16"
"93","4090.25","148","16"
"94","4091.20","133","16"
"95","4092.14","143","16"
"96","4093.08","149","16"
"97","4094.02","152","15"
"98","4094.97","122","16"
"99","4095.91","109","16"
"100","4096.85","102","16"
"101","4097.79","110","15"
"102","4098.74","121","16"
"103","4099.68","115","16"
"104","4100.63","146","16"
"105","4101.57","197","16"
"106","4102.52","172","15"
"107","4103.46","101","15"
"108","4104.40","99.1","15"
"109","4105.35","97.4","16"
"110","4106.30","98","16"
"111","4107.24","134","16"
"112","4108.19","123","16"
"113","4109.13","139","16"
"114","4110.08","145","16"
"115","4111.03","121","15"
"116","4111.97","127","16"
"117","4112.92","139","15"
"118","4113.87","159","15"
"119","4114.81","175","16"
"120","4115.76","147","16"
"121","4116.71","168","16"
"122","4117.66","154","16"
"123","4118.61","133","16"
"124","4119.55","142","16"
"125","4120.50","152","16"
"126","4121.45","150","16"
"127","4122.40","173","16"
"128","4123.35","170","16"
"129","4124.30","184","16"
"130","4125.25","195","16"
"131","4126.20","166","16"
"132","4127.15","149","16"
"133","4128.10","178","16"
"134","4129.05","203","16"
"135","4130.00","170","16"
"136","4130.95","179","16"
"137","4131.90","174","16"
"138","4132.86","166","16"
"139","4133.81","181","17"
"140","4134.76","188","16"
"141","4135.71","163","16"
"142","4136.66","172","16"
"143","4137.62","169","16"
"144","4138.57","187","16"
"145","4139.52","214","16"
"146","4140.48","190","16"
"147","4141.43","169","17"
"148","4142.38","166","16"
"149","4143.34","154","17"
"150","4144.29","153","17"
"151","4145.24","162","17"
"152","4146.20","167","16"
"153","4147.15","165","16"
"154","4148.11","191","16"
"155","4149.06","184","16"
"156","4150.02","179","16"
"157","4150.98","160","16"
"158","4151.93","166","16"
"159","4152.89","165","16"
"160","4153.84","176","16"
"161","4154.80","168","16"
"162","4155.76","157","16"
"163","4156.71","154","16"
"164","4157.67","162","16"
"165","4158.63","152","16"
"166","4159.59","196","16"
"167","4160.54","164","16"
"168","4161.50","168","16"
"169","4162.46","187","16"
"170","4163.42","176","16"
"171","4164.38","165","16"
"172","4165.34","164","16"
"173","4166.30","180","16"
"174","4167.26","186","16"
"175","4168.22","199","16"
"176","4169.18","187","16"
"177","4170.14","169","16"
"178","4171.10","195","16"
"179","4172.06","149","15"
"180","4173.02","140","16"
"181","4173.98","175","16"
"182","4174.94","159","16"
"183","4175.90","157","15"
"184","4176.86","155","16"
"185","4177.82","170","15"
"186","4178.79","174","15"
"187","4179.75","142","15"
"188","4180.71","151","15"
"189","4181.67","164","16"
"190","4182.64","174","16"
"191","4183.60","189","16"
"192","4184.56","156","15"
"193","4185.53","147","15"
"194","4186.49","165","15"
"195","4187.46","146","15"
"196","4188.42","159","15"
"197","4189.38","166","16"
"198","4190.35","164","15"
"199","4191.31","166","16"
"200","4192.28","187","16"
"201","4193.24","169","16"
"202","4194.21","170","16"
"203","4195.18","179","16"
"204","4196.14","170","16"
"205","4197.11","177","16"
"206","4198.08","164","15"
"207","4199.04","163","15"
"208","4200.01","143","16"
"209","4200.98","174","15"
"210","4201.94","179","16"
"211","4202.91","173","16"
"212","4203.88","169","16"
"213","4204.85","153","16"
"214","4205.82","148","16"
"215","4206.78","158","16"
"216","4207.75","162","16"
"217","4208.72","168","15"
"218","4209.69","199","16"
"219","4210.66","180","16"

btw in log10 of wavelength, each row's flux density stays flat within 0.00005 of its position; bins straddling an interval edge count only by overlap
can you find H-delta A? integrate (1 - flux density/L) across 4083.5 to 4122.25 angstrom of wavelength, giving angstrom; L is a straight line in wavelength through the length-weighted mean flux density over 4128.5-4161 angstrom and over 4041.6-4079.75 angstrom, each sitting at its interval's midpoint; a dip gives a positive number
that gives 7.33 angstrom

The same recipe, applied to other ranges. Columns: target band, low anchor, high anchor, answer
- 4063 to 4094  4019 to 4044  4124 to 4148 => 2.0 angstrom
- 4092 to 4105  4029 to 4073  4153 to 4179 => 3.2 angstrom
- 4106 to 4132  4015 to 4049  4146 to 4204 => 2.5 angstrom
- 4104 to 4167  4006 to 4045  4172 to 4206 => 2.3 angstrom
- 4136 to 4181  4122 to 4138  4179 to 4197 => 0.1 angstrom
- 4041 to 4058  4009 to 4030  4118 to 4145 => 0.2 angstrom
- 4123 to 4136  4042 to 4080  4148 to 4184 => -0.4 angstrom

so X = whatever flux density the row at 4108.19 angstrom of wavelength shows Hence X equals 123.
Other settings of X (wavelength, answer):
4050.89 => 184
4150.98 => 160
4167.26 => 186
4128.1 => 178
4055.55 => 170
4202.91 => 173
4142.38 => 166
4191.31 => 166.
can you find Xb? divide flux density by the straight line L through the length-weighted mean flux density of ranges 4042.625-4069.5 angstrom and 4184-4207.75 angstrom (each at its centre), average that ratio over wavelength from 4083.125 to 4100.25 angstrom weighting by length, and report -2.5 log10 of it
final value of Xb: 0.22 mag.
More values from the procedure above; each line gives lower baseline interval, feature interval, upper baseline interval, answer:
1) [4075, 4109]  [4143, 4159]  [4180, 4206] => -0.060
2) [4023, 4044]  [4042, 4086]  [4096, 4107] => -0.136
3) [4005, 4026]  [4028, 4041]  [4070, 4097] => -0.055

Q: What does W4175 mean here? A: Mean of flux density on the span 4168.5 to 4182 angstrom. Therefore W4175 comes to 164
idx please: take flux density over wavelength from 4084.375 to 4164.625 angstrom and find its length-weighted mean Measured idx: 157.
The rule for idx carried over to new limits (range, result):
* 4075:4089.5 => 166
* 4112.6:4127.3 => 160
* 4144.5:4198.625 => 168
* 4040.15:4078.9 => 174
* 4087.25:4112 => 133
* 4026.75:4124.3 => 161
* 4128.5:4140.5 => 181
